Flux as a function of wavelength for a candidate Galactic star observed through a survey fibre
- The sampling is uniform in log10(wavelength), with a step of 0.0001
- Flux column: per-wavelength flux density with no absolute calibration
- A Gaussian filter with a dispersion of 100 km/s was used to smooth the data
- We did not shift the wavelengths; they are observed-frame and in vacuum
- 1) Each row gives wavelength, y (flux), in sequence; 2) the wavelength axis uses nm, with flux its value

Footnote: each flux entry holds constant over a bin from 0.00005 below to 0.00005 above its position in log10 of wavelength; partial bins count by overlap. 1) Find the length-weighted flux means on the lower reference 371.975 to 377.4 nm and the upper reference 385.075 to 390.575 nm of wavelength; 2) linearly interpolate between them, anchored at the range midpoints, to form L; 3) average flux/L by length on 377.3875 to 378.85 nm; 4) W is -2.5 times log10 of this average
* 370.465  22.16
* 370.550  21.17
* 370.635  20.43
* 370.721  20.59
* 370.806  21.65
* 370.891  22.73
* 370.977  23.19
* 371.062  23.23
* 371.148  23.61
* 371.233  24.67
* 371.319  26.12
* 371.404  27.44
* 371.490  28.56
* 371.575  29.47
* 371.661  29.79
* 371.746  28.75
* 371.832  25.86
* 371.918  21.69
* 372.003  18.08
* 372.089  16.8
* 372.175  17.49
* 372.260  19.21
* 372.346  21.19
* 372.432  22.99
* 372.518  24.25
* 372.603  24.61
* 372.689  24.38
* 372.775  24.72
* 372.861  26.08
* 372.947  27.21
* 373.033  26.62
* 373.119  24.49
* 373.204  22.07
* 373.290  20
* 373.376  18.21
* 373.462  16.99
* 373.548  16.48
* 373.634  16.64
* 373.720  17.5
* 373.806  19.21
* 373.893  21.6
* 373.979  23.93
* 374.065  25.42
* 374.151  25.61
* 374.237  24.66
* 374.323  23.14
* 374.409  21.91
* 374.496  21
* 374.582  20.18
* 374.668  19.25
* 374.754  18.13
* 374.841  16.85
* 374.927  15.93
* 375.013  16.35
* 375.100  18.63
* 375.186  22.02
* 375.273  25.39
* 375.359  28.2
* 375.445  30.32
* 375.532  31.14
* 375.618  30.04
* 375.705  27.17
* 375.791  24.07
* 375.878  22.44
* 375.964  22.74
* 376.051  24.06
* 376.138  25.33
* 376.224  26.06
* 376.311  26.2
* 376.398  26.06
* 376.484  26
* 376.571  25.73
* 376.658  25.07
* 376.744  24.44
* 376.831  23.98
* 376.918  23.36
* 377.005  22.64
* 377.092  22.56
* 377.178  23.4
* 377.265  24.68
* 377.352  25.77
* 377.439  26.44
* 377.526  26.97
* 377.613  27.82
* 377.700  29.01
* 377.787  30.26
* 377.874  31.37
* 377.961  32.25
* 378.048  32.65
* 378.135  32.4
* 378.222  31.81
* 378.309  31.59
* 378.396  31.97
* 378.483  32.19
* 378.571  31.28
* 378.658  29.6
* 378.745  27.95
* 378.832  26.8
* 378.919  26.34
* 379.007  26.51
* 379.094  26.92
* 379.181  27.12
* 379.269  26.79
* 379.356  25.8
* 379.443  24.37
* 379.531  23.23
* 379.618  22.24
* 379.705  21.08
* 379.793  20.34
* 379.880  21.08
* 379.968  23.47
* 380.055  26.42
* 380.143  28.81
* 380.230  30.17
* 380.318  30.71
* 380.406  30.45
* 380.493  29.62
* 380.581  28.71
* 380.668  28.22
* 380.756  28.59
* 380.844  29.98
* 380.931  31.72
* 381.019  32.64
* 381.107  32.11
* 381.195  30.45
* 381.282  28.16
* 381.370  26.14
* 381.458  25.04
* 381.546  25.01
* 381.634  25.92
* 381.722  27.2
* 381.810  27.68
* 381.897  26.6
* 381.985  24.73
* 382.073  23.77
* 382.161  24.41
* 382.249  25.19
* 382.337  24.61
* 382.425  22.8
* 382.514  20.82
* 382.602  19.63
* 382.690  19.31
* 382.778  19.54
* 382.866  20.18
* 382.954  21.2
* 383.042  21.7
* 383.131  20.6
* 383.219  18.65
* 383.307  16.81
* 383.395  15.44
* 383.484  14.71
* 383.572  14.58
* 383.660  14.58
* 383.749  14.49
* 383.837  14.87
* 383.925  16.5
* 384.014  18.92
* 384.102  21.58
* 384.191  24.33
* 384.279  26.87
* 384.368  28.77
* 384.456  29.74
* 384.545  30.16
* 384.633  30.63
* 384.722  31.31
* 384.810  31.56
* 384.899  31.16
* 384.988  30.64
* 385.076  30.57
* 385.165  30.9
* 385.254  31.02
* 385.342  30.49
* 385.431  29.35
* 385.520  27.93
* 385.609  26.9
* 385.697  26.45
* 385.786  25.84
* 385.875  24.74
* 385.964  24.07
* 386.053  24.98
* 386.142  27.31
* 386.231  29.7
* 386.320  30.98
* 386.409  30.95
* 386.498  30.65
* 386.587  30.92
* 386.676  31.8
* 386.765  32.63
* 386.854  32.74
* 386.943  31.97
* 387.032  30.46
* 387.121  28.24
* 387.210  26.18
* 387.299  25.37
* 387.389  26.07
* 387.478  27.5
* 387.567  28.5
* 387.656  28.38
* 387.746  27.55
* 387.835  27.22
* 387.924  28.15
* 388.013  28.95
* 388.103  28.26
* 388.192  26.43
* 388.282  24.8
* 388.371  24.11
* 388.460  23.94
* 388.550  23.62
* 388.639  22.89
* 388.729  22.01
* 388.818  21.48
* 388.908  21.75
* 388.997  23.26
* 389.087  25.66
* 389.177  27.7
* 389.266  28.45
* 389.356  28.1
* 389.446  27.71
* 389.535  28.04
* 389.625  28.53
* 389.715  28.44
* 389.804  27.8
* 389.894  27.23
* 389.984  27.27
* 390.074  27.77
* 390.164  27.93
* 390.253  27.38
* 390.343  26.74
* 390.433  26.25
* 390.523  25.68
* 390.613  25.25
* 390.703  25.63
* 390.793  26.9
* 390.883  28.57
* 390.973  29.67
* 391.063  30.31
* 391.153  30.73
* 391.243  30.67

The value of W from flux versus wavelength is -0.25 mag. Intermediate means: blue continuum 22.8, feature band 30.2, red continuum 27.5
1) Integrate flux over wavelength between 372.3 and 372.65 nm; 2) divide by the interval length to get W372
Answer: 23.2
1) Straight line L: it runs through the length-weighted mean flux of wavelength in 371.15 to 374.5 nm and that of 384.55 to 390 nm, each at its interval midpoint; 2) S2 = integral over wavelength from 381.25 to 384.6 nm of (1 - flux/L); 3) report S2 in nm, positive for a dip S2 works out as 0.54 nm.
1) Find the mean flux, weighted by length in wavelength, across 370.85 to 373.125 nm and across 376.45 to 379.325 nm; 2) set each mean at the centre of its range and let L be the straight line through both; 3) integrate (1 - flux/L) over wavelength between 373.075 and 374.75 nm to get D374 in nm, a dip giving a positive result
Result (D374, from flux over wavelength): 0.293 nm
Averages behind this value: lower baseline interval 24.2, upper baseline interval 27.7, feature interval 20.9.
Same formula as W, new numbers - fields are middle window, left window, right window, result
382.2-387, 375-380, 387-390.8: 0.05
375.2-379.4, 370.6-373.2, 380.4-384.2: -0.16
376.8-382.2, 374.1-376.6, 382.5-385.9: -0.16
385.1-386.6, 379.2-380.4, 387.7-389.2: -0.13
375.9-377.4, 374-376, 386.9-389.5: -0.05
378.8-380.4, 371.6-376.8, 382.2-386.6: -0.08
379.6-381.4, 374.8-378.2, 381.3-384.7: -0.18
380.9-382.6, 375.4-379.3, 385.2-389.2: 0.04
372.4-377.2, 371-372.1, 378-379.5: 0.16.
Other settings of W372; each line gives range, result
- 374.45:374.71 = 20.1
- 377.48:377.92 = 29.1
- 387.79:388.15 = 28.2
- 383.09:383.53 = 17.2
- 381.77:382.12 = 25.7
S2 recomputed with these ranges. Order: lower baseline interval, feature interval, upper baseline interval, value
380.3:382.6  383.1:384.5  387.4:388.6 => 0.39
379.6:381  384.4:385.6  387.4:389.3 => -0.18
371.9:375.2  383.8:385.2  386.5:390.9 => -0.07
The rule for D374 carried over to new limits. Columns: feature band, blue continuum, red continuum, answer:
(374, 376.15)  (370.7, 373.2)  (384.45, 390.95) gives 0.136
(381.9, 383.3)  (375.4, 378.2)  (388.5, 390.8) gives 0.244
